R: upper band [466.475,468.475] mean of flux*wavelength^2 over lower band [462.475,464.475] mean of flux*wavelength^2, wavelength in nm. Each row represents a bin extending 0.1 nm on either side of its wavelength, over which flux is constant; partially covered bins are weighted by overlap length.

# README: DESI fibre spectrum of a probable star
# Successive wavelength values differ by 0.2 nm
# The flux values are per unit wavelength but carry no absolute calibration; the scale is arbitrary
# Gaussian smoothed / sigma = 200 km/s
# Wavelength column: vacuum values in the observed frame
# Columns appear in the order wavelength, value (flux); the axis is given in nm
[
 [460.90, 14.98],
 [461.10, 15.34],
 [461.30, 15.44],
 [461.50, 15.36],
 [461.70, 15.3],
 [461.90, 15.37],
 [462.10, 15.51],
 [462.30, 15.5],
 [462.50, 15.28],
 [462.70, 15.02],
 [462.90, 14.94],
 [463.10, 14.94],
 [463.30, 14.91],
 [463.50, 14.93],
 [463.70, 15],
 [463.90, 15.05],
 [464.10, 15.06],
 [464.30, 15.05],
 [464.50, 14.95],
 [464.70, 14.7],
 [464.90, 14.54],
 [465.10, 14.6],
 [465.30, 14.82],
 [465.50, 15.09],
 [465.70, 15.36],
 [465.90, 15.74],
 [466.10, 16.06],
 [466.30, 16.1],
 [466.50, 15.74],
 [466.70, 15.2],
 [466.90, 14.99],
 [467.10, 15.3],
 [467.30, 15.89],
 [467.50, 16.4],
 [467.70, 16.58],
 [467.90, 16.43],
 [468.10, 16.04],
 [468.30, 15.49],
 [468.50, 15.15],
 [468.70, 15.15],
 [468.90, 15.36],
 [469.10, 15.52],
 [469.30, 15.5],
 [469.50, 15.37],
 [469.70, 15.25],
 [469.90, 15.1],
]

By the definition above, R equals 1.07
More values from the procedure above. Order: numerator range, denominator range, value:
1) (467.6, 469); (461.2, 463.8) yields 1.06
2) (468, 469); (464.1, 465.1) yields 1.06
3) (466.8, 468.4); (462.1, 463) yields 1.07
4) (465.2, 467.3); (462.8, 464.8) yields 1.04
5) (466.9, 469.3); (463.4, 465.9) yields 1.07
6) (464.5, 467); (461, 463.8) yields 1.02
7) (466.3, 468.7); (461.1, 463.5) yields 1.06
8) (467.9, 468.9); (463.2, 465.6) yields 1.06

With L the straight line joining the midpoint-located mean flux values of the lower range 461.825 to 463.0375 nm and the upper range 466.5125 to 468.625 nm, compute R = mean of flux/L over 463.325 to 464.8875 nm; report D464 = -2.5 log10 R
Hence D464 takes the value 0.03 mag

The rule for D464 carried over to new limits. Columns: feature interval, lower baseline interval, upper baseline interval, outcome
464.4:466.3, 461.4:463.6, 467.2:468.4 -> 0.039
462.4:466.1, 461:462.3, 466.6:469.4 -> 0.033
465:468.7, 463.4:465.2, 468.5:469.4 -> -0.032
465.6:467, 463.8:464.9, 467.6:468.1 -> 0.010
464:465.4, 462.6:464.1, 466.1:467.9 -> 0.034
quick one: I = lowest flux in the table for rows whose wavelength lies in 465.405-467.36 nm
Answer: 14.99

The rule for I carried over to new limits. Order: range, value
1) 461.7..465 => 14.54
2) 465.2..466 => 14.82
